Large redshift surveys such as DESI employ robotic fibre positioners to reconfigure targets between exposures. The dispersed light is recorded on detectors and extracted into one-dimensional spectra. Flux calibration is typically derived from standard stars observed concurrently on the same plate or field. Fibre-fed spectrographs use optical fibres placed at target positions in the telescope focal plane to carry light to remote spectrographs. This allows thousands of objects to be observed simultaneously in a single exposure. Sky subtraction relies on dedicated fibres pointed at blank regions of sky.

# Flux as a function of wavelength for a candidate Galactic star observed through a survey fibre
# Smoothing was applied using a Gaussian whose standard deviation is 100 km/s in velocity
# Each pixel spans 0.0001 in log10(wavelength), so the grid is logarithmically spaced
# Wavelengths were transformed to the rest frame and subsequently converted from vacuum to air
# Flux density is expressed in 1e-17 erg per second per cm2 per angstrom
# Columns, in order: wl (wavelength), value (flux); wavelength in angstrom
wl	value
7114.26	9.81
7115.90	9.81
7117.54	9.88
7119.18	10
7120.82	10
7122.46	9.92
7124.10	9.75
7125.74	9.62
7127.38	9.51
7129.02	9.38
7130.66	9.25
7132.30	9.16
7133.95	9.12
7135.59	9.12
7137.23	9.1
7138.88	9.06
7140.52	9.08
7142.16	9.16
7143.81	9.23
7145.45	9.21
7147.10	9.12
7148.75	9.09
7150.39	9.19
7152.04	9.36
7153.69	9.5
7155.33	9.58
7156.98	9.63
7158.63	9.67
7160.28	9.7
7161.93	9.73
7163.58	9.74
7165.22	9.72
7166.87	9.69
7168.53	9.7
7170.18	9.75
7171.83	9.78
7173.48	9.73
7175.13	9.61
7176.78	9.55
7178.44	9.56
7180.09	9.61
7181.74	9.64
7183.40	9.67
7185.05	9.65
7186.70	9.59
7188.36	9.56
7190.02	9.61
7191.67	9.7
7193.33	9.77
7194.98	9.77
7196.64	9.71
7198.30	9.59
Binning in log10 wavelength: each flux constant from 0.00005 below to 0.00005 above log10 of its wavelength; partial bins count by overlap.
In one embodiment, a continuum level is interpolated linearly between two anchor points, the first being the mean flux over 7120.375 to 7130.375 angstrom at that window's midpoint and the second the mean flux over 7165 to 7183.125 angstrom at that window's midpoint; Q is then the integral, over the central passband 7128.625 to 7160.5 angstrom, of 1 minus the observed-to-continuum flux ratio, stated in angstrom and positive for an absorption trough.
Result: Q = 1.3 angstrom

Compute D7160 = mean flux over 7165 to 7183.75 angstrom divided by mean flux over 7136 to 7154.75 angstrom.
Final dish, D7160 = 1.05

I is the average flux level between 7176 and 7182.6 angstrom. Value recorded 9.58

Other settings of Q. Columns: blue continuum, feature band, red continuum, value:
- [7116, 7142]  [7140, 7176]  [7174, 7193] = 0.17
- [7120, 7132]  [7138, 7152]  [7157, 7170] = 0.73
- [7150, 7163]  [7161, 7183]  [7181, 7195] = -0.16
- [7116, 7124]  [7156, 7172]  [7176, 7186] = -0.01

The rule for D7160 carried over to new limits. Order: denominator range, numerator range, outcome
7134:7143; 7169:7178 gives 1.06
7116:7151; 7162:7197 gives 1.03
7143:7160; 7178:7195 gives 1.03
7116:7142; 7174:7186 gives 1.02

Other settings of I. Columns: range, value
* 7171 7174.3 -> 9.76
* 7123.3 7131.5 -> 9.51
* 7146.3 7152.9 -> 9.19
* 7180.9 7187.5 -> 9.65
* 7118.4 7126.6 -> 9.86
